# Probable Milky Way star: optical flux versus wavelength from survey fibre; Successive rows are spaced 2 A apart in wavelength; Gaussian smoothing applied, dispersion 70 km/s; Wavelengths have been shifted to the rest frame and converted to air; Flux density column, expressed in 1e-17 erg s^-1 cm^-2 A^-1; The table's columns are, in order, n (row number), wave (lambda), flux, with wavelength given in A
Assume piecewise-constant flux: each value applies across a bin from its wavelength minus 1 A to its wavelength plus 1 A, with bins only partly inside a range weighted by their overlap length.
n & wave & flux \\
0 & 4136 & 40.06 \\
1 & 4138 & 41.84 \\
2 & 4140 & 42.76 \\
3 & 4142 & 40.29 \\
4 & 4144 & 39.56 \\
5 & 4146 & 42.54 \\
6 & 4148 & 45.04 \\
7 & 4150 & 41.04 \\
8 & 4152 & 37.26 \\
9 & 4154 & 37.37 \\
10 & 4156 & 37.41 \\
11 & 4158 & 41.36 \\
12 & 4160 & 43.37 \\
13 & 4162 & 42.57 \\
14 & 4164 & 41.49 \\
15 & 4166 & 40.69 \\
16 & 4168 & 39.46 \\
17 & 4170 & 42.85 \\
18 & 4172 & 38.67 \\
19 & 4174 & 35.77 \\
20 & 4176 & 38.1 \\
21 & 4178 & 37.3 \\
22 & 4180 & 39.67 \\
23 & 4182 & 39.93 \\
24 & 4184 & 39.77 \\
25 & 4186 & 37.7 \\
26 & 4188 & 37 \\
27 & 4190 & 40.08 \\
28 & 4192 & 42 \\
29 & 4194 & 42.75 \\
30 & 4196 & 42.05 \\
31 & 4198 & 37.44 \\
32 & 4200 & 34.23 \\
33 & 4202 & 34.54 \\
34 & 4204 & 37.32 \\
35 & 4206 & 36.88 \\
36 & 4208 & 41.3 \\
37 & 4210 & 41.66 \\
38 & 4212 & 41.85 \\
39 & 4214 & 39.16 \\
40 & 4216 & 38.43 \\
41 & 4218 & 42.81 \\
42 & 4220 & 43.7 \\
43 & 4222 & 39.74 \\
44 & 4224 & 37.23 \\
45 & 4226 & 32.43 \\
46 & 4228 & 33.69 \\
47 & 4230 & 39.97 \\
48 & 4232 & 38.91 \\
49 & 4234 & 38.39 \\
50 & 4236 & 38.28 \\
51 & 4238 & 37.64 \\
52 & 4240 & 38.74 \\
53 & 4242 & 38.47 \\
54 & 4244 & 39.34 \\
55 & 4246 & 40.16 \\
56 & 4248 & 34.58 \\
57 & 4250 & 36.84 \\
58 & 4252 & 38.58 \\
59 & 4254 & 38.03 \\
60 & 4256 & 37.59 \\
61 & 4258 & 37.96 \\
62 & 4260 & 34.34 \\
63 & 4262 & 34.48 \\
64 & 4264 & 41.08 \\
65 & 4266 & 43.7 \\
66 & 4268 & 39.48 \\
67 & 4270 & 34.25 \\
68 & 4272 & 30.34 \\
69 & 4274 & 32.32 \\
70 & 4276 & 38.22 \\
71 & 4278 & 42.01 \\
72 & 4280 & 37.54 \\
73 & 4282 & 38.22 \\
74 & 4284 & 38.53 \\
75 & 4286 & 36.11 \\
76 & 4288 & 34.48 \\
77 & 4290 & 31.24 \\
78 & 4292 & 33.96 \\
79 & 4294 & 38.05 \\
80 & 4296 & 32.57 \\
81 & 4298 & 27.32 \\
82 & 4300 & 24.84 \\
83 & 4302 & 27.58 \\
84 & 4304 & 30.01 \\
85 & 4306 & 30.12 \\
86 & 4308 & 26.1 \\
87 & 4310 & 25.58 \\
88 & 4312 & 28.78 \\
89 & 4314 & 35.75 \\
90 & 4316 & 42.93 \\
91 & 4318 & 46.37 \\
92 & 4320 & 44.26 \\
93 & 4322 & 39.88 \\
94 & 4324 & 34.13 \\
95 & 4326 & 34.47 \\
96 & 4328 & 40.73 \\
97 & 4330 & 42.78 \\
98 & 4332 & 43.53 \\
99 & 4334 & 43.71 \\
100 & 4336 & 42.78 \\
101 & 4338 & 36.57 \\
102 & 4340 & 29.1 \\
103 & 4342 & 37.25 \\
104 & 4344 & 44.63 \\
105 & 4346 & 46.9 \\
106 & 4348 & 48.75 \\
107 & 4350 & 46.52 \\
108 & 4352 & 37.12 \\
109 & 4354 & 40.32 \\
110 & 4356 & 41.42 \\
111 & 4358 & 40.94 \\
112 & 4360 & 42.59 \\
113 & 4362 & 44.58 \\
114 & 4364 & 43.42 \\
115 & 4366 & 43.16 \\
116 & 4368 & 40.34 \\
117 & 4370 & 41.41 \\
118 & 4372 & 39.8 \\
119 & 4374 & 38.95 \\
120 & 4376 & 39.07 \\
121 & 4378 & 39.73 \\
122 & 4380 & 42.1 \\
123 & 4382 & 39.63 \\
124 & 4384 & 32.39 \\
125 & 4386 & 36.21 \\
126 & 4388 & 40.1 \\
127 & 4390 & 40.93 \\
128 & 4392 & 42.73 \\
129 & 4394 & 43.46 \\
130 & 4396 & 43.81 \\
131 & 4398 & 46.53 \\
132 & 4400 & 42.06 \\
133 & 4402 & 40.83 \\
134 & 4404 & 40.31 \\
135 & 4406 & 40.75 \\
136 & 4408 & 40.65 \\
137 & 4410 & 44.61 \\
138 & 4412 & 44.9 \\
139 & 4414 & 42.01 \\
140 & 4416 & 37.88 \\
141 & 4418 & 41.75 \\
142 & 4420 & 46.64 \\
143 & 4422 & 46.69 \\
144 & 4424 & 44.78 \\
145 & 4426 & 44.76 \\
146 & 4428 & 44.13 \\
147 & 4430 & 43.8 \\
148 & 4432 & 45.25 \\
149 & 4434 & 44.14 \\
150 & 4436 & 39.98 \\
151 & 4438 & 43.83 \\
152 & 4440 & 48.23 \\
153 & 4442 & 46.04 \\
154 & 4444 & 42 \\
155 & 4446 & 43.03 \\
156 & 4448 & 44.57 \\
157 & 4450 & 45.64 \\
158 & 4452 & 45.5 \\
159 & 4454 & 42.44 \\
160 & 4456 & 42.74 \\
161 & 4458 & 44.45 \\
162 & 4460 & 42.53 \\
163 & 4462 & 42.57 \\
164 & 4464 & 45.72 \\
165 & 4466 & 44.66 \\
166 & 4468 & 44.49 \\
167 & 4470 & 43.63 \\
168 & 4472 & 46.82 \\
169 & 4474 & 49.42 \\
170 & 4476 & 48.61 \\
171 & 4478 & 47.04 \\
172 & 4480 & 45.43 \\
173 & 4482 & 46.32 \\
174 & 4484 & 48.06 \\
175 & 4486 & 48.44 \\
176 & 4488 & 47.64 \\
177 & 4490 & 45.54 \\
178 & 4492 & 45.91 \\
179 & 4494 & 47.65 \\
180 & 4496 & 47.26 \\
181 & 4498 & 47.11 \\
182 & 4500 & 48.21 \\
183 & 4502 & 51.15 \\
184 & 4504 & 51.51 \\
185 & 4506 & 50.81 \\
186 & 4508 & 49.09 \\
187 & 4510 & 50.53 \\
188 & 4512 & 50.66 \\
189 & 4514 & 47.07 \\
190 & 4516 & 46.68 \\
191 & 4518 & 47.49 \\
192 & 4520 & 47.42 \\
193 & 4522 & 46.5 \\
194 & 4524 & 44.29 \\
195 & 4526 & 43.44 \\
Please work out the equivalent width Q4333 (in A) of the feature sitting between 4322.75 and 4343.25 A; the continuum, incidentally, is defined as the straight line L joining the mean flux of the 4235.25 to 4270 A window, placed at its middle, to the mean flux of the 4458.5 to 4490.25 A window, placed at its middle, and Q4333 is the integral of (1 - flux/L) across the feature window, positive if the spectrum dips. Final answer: 1.2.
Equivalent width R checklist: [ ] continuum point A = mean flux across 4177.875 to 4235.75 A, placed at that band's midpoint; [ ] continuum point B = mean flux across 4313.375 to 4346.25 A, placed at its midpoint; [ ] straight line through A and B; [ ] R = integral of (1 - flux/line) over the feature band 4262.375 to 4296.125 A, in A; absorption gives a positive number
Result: 2.6 A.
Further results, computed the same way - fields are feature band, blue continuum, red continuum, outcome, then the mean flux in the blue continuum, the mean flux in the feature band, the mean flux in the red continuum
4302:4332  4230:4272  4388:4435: 3.19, 37.9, 35.8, 43.1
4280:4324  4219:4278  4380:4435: 5.80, 37.6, 34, 42.3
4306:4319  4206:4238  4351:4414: 2.04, 39.1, 33.9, 41.1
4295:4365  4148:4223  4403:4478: 7.26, 39.7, 37.8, 44.1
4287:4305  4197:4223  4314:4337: 4.22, 39.2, 31.1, 41.2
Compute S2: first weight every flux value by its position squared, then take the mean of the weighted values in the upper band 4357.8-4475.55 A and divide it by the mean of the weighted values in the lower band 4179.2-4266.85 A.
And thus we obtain 1.2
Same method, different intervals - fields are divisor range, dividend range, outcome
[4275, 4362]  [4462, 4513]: 1.37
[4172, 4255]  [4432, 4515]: 1.35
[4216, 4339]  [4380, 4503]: 1.30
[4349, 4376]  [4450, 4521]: 1.19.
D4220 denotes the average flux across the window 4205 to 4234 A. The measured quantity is 39.1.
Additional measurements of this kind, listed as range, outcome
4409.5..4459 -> 44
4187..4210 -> 38.8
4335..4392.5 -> 40.7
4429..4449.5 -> 44.1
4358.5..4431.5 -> 41.9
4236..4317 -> 35.2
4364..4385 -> 39.8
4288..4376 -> 37.9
